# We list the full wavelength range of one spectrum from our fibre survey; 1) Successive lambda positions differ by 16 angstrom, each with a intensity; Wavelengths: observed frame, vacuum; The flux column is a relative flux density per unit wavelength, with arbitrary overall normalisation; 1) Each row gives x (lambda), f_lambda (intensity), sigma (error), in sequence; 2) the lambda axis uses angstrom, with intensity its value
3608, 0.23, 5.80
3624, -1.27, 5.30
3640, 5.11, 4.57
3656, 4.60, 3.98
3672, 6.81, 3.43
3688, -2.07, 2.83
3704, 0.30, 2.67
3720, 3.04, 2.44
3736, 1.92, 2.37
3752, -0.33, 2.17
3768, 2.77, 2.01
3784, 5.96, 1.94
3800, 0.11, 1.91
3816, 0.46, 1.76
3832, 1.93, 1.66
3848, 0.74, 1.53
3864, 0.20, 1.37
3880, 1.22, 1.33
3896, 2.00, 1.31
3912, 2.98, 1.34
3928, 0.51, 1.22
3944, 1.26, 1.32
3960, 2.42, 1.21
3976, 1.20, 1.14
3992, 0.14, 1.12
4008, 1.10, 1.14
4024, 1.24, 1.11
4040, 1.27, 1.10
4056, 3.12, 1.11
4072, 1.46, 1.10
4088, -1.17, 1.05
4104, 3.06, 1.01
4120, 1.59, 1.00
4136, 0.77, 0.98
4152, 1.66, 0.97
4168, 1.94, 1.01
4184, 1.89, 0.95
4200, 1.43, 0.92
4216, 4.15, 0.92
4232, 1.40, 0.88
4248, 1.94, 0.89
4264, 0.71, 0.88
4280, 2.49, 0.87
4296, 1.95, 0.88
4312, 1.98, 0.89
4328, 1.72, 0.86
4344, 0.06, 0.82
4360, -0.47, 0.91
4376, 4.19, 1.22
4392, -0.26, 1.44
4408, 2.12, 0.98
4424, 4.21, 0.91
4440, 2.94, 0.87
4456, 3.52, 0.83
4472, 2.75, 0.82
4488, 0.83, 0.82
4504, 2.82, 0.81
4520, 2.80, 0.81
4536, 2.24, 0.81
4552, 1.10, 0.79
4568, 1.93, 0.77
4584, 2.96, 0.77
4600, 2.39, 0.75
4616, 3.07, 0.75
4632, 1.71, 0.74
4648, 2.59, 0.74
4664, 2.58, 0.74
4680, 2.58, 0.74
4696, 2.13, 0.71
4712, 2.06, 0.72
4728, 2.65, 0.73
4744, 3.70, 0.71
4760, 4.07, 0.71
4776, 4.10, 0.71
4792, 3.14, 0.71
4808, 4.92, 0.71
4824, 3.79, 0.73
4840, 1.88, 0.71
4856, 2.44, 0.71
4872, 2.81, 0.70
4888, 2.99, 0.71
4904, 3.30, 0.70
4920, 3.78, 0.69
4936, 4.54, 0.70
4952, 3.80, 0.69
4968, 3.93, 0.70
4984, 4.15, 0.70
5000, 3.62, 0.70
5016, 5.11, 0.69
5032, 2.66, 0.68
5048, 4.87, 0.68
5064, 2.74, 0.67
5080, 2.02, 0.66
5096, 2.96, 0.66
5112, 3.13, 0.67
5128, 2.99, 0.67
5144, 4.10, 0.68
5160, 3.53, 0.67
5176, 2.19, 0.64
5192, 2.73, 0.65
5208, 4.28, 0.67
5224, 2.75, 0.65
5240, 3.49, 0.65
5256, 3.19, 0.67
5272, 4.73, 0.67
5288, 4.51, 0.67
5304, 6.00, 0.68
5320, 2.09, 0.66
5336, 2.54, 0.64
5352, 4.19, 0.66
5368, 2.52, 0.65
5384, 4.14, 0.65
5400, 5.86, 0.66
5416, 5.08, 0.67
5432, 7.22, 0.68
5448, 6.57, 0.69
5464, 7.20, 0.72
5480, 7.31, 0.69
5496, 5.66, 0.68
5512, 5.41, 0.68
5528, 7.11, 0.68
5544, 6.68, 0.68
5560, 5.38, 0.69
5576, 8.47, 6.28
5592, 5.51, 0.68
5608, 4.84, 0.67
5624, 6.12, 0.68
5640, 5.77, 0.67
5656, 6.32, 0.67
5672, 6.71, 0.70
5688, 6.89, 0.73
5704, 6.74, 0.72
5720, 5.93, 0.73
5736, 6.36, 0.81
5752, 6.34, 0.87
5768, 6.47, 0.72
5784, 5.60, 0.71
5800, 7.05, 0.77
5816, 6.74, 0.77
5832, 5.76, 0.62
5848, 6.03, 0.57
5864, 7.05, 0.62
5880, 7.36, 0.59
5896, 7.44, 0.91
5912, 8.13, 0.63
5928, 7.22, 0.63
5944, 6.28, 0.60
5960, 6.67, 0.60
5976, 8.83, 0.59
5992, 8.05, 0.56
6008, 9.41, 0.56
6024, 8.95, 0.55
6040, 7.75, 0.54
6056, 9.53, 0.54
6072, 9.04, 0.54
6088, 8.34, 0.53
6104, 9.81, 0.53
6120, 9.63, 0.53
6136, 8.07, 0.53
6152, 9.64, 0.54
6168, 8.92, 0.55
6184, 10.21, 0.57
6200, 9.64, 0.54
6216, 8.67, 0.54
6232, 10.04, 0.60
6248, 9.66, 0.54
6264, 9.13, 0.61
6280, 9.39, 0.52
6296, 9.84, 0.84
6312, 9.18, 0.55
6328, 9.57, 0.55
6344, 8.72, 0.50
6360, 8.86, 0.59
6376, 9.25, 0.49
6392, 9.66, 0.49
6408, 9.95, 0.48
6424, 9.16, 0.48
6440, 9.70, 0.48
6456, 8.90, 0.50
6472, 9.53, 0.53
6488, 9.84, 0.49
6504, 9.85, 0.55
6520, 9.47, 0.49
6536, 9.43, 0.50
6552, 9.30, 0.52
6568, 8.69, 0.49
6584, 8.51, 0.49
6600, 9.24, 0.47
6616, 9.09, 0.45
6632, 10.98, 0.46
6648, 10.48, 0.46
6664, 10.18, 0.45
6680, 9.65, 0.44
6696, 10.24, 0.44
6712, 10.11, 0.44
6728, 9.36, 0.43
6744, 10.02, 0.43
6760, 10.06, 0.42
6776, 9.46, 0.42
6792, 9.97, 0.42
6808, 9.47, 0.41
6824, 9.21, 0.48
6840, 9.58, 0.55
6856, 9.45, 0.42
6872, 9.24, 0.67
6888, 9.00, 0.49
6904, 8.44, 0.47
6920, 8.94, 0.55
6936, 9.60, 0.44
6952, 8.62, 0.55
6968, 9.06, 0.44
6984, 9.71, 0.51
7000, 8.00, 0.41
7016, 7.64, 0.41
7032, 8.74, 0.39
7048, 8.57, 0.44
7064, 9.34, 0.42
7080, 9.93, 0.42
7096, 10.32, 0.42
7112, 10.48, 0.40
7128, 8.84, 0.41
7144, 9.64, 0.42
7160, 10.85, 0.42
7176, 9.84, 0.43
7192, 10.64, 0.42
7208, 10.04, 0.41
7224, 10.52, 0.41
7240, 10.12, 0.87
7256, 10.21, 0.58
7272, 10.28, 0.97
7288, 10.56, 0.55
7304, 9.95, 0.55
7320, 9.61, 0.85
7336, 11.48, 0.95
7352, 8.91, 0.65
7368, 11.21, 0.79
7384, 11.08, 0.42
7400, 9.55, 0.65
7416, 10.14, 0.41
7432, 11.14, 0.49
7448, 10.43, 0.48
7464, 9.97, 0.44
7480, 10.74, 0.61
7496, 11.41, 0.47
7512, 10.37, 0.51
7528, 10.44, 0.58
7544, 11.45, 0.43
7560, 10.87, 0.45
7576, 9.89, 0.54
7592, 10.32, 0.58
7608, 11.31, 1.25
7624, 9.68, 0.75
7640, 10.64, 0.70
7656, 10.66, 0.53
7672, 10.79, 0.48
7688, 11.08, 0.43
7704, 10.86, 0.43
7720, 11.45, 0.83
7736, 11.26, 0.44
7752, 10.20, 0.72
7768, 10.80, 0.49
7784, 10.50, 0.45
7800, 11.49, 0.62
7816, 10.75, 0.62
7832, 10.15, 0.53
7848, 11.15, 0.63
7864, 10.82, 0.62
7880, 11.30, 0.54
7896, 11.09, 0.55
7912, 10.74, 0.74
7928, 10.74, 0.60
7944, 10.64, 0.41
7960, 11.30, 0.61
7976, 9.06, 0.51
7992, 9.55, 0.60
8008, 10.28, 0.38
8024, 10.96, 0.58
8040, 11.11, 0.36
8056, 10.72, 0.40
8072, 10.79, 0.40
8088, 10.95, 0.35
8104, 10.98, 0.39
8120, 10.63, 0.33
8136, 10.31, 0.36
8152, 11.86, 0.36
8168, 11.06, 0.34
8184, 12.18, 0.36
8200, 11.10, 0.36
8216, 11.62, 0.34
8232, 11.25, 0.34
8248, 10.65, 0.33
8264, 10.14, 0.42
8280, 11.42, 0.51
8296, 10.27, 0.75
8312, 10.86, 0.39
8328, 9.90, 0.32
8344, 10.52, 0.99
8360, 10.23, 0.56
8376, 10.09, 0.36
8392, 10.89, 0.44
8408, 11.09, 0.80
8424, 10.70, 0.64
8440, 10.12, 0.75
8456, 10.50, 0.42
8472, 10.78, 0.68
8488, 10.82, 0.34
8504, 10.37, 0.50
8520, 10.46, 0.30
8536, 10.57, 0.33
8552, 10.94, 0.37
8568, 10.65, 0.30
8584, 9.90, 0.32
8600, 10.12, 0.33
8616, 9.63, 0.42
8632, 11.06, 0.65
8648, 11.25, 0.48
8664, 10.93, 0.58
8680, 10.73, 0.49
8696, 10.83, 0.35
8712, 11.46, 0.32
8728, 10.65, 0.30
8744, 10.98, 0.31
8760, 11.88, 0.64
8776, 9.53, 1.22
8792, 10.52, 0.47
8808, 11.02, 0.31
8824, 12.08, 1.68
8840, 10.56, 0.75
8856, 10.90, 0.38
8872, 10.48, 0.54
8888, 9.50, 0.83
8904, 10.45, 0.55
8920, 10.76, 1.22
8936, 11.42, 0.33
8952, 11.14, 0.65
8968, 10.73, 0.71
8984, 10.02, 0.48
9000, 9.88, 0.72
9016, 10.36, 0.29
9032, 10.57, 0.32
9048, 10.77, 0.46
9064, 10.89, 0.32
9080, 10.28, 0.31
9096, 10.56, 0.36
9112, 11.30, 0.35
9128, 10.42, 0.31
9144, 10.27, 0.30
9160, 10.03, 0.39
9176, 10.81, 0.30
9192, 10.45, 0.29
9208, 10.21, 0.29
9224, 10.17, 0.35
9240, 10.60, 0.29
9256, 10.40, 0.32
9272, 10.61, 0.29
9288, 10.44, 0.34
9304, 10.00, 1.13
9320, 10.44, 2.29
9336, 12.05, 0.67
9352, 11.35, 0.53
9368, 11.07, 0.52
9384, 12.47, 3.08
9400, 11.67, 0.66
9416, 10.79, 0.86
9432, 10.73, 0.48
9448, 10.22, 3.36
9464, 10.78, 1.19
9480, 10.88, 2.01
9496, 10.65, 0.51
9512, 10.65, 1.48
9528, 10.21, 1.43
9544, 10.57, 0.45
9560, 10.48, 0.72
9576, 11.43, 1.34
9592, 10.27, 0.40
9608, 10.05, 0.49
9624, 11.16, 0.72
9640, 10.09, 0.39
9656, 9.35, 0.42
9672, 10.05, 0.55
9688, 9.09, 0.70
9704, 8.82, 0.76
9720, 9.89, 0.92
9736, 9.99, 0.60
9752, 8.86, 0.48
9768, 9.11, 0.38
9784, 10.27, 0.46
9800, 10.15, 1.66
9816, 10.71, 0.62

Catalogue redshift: 0.35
